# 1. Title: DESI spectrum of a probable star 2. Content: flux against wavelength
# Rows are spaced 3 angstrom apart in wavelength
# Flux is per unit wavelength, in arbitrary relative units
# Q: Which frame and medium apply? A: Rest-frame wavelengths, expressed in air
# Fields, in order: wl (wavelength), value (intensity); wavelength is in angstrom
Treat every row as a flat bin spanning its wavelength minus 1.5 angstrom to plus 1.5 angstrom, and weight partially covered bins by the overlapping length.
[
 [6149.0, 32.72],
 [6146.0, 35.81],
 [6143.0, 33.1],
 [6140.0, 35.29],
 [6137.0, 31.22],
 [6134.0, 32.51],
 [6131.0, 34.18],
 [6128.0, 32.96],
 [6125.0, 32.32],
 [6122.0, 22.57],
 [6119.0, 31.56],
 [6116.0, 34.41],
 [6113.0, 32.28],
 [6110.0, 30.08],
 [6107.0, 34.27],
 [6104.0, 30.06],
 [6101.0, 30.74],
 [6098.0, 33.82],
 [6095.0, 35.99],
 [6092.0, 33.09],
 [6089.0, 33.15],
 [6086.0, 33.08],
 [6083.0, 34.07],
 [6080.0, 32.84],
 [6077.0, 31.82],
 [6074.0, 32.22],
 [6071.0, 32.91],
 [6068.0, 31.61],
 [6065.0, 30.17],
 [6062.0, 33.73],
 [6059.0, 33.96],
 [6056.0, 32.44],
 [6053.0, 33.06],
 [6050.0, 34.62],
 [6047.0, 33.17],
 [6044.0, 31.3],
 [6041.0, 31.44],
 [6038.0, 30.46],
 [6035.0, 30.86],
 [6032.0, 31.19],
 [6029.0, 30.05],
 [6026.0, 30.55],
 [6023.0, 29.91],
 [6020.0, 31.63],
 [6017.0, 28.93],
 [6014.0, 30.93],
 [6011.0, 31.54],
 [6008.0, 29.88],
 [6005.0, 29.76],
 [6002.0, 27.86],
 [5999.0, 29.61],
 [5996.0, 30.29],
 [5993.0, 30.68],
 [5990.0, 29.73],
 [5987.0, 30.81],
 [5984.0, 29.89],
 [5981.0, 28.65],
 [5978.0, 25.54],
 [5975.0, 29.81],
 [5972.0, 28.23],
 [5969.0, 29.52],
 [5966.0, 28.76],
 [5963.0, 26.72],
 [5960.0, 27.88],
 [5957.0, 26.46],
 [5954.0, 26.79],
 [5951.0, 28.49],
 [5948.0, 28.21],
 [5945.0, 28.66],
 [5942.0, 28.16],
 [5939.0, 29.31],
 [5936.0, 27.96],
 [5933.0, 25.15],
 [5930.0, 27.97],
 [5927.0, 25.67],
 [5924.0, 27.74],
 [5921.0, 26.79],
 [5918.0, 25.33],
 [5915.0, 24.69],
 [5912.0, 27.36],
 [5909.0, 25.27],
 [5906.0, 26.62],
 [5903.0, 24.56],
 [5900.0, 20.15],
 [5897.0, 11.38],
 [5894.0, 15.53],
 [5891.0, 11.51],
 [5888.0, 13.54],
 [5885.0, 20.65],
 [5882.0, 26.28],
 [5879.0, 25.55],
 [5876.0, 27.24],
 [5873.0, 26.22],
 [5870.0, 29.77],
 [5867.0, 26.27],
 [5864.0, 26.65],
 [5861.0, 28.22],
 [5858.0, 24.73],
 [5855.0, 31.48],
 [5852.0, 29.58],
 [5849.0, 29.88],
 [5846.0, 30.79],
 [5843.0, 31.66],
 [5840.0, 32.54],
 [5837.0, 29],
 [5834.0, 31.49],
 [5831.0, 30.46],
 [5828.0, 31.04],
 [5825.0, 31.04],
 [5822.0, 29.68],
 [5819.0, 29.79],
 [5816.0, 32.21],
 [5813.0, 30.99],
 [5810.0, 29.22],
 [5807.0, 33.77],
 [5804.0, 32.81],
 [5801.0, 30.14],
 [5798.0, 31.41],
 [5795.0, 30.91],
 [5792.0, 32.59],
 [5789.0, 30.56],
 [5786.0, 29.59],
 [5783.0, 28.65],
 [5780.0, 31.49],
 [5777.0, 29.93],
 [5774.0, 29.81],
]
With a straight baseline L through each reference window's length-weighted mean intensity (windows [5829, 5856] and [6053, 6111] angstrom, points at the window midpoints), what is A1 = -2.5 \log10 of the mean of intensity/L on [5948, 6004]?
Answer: 0.11 mag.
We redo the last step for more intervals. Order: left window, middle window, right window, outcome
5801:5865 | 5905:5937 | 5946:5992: 0.106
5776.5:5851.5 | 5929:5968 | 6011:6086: 0.135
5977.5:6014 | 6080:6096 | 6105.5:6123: -0.099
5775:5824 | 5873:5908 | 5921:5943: 0.351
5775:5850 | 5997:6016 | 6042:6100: 0.088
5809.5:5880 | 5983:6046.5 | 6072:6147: 0.036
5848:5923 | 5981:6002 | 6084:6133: -0.072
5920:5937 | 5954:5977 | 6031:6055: 0.019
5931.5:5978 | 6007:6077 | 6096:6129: -0.062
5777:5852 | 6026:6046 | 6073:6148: 0.041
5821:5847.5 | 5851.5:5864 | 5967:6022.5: 0.092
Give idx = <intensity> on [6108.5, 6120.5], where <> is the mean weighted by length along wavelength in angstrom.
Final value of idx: 32.1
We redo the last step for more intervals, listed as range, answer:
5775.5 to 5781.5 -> 30.7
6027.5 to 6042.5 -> 30.8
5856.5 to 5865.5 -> 26.5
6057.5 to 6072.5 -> 32.5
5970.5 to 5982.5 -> 28.1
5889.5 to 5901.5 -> 14.6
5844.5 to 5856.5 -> 30.4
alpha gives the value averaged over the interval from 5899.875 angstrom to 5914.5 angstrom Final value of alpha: 25.2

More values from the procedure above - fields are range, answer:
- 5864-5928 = 23.3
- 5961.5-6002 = 29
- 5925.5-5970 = 27.7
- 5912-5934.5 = 26.3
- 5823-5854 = 30.7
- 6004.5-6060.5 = 31.4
